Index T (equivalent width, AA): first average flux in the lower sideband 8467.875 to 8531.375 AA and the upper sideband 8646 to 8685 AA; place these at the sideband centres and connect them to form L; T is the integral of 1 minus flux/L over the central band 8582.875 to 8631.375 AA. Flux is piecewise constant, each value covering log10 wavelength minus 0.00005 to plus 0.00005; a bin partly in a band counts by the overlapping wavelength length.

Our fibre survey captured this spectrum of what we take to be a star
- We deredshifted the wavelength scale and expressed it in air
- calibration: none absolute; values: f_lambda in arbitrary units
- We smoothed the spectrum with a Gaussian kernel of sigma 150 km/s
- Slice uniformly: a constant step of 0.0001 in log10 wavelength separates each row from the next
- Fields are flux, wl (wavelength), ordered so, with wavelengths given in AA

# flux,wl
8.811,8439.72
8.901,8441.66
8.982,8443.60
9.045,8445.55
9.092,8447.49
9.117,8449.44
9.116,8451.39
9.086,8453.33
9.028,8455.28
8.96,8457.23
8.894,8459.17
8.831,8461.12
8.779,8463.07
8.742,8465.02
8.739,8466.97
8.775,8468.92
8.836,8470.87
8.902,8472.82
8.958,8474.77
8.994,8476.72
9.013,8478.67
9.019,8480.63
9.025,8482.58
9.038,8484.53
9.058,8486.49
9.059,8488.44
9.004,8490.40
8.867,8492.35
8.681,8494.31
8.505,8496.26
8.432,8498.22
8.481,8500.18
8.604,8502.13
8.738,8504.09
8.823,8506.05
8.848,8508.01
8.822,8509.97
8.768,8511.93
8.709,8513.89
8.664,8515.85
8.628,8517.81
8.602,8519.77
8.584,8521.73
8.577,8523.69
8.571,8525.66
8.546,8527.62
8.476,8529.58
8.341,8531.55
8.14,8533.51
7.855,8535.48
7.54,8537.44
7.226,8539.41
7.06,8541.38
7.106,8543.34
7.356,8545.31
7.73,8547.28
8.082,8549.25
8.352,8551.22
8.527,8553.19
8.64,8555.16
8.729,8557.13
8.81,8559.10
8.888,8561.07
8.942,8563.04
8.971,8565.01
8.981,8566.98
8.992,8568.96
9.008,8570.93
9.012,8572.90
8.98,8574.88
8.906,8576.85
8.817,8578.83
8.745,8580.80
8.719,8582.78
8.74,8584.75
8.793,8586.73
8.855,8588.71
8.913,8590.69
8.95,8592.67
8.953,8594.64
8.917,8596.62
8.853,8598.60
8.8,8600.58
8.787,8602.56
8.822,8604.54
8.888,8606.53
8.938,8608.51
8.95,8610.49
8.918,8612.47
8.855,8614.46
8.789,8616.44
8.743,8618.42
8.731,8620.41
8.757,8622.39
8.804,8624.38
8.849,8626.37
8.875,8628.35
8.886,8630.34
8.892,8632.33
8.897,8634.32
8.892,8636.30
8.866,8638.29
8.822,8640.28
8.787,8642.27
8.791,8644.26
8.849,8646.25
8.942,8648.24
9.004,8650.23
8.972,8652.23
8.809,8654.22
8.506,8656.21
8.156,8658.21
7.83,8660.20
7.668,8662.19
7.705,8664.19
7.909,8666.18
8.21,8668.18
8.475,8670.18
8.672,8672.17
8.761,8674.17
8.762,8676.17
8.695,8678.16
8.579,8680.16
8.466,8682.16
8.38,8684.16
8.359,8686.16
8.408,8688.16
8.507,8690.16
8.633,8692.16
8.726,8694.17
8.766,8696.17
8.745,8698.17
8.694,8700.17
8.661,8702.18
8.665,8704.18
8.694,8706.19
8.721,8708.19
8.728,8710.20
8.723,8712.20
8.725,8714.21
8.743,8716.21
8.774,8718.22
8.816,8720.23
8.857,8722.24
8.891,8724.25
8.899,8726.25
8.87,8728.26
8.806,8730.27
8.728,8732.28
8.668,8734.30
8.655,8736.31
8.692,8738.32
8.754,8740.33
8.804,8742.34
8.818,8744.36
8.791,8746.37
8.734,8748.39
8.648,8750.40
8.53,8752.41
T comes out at -1.6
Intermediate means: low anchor 8.76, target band 8.85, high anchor 8.46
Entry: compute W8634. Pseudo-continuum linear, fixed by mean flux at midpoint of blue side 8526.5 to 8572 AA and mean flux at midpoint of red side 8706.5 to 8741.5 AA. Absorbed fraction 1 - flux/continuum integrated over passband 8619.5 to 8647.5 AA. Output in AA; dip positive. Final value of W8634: -1.1 AA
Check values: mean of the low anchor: 8.28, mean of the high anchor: 8.77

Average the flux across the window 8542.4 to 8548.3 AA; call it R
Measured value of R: 7.4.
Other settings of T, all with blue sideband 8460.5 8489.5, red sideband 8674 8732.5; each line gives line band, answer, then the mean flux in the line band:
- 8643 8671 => 1.0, 8.42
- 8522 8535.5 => 0.7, 8.4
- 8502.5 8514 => 0.1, 8.78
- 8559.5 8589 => -0.2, 8.89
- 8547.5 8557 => 0.5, 8.37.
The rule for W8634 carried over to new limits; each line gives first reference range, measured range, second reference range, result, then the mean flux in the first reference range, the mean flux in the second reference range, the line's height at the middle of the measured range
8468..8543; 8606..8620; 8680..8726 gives -0.37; 8.59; 8.67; 8.63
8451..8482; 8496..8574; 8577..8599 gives 3.81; 8.92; 8.84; 8.88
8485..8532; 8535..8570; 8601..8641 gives 2.14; 8.69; 8.85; 8.75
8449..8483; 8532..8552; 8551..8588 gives 2.71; 8.93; 8.83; 8.86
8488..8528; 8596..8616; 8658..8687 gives -0.95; 8.69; 8.31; 8.47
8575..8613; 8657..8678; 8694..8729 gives 1.34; 8.86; 8.76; 8.8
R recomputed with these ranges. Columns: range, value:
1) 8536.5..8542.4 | 7.27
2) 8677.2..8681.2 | 8.63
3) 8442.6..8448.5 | 9.04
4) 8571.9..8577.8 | 8.97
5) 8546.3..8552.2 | 8.05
